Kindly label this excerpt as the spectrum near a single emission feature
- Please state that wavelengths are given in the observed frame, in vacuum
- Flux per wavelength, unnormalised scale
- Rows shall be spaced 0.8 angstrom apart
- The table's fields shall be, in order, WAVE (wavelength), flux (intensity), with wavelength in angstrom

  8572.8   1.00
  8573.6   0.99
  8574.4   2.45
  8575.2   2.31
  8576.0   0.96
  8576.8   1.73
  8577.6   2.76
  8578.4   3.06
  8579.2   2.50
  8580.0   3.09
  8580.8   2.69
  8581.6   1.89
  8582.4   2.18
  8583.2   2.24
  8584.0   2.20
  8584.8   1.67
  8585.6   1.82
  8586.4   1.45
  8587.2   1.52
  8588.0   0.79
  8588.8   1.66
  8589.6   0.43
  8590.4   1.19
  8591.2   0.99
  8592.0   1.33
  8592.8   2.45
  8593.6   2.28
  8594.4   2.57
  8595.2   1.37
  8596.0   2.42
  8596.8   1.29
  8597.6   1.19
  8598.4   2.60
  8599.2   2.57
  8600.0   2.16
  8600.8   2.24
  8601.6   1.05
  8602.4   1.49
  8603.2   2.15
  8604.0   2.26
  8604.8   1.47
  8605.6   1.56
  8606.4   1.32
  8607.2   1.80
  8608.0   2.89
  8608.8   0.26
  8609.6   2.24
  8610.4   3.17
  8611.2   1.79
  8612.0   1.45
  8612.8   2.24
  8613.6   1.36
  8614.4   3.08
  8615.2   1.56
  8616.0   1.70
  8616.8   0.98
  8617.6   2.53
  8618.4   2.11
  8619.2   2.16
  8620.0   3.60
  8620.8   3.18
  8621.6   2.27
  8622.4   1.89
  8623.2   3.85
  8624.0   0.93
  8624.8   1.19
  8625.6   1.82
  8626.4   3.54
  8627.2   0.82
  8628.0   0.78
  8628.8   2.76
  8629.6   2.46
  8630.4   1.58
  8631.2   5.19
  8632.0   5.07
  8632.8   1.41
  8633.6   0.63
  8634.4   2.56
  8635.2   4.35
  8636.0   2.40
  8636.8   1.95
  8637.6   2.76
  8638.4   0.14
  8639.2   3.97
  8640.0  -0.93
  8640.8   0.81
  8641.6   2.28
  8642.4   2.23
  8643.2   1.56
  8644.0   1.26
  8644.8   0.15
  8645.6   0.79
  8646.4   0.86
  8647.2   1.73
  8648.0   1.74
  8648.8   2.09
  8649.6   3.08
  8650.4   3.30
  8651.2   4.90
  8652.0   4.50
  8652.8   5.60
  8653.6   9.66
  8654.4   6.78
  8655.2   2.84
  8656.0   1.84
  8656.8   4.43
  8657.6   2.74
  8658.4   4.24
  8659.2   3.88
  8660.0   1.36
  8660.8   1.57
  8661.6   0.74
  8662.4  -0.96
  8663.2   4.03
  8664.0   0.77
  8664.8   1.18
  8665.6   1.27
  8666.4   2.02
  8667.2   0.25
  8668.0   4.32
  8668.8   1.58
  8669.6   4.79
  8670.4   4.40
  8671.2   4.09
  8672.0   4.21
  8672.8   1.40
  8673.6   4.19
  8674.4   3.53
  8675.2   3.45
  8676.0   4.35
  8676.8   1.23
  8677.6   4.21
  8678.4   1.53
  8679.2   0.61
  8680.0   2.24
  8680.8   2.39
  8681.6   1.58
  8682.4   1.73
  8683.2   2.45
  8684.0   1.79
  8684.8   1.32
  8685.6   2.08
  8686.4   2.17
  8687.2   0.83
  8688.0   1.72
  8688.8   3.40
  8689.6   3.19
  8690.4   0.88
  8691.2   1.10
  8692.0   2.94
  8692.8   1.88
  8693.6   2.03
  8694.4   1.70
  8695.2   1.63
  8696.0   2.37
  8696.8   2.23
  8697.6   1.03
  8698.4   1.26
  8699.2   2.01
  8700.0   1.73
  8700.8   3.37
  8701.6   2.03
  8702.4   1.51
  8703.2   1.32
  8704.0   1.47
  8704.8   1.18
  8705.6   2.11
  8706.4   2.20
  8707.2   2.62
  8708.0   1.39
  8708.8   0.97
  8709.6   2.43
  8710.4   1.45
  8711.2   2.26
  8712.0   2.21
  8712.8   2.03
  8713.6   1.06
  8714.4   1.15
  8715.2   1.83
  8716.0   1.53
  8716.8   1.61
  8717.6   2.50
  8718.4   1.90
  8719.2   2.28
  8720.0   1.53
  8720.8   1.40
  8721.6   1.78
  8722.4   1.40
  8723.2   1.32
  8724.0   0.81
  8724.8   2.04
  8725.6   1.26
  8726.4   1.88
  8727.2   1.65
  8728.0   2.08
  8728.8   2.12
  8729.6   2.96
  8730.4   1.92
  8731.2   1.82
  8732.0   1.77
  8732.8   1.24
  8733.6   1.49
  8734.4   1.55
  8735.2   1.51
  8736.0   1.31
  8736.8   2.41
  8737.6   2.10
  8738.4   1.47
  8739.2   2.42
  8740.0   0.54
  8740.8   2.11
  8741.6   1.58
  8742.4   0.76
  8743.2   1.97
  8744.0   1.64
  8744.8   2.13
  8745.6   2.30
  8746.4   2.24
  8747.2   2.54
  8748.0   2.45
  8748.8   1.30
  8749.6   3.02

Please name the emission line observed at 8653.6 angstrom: [S II]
